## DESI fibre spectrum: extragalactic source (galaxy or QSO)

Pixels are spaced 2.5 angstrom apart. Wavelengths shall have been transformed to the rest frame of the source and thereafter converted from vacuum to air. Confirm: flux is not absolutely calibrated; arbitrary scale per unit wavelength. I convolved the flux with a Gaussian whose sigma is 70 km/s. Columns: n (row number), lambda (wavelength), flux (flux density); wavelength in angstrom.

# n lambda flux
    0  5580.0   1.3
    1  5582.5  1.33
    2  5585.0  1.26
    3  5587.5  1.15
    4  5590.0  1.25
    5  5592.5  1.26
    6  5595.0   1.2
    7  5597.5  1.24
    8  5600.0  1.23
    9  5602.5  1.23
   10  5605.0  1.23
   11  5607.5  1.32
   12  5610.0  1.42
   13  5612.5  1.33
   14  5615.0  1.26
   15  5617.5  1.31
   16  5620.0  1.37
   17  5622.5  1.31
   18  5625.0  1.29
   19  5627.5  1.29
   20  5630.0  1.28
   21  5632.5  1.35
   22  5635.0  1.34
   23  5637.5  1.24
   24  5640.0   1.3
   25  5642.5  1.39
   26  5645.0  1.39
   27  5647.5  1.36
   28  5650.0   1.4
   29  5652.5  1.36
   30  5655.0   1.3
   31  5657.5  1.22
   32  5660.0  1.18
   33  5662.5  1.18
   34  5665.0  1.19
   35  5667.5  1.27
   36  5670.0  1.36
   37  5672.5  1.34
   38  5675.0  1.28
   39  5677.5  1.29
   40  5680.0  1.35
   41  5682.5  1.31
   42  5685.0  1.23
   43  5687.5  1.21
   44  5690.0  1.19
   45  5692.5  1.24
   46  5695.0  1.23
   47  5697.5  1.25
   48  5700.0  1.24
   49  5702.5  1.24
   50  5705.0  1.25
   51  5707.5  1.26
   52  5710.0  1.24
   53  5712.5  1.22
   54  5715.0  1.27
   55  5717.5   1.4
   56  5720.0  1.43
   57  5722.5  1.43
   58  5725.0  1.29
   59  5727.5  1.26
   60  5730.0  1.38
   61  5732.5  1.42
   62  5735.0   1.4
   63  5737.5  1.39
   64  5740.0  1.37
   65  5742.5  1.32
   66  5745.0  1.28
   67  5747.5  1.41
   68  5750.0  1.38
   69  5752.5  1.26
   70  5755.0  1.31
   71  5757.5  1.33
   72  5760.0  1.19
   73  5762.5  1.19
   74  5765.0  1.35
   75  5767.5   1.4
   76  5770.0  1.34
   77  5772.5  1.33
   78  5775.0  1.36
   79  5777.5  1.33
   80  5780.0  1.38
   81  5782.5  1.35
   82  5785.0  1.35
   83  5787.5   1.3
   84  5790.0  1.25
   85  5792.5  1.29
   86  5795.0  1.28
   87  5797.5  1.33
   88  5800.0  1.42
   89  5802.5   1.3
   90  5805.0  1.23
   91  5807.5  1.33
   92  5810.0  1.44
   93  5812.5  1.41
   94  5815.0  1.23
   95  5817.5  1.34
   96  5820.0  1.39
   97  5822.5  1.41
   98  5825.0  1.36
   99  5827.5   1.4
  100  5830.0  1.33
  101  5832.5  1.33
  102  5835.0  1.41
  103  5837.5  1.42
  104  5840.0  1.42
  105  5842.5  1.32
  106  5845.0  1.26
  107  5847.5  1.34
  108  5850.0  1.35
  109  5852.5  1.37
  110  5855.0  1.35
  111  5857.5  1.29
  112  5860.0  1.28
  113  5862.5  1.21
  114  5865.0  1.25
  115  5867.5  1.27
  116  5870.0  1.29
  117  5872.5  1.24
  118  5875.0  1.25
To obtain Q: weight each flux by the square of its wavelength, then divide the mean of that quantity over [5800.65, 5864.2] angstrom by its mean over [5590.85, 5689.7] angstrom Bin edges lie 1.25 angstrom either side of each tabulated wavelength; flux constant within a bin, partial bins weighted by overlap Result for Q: 1.11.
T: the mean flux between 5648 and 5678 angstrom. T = 1.28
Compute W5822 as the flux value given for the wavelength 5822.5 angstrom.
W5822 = 1.41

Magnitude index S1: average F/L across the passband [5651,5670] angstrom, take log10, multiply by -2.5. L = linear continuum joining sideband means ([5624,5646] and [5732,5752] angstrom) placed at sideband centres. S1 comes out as 0.06 mag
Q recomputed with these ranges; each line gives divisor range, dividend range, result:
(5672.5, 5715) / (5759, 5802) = 1.08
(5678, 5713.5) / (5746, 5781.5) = 1.09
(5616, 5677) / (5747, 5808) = 1.06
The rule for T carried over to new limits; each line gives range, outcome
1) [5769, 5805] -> 1.33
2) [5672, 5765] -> 1.3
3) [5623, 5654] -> 1.33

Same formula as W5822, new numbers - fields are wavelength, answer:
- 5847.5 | 1.34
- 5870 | 1.29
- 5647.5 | 1.36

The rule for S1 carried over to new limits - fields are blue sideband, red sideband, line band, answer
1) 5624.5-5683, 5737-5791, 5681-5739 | 0.016 mag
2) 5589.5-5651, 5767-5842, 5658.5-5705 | 0.054 mag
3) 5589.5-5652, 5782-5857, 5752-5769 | 0.033 mag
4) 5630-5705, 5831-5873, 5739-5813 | -0.018 mag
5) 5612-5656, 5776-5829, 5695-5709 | 0.072 mag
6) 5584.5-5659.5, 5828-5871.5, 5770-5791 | -0.014 mag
